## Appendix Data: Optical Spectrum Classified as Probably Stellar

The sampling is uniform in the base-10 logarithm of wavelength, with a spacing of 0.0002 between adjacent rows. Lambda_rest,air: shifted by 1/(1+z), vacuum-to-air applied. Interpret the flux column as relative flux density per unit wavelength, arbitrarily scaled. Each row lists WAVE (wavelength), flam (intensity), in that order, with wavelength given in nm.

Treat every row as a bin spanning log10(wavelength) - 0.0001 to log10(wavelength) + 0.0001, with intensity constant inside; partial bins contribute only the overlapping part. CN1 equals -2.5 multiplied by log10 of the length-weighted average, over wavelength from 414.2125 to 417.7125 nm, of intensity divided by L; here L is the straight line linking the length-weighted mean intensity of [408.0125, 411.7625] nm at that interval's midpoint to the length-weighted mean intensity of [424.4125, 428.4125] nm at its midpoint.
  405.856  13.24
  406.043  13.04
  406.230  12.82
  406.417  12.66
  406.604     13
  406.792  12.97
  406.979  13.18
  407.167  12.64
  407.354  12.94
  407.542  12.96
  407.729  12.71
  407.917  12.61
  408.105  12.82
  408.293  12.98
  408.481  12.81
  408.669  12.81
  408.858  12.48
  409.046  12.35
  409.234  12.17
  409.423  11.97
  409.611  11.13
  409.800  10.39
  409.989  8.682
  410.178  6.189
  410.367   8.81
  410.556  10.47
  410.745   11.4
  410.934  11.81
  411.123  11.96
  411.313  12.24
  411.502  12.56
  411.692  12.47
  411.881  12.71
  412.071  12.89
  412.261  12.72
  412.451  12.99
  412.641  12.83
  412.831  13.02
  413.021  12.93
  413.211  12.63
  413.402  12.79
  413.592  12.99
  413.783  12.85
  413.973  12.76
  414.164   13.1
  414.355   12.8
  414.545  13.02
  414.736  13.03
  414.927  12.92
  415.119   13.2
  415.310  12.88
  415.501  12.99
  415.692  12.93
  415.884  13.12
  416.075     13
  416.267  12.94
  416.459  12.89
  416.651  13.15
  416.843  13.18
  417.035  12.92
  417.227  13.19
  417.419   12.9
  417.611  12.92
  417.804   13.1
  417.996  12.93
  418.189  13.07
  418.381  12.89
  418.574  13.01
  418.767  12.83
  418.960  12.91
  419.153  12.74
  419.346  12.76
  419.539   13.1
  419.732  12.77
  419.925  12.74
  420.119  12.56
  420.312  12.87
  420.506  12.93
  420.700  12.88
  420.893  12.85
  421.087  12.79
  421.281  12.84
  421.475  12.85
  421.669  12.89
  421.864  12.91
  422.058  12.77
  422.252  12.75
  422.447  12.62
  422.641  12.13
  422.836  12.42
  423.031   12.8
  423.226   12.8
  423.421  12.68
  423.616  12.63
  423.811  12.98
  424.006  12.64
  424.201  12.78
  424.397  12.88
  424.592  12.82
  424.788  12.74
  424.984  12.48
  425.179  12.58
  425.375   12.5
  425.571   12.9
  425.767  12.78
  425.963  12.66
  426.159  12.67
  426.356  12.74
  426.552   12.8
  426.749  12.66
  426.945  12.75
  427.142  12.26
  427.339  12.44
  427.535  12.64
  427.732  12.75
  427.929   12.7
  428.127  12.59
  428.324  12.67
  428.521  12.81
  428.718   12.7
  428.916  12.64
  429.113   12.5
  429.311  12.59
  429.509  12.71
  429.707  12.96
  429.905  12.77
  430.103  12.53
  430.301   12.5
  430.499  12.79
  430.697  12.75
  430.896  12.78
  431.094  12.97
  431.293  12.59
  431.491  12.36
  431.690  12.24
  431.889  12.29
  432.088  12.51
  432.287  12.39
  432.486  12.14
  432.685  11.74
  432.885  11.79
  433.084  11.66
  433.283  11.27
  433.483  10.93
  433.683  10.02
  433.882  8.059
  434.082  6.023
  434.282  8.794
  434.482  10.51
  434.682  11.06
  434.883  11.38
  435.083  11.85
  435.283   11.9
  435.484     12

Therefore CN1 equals -0.10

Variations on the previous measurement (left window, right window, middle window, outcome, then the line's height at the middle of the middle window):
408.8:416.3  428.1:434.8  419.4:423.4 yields -0.07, 12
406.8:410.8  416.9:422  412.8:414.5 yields -0.06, 12.2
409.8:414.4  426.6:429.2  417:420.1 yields -0.06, 12.2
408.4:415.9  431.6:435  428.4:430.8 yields -0.15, 11.1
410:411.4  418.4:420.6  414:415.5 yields -0.13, 11.5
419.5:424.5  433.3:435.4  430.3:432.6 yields -0.17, 10.7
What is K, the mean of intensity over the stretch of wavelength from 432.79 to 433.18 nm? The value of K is 11.7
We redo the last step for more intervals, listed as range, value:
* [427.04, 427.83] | 12.5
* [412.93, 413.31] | 12.8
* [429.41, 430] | 12.8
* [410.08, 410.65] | 8.49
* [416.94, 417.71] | 13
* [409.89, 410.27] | 7.47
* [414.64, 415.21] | 13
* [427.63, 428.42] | 12.7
